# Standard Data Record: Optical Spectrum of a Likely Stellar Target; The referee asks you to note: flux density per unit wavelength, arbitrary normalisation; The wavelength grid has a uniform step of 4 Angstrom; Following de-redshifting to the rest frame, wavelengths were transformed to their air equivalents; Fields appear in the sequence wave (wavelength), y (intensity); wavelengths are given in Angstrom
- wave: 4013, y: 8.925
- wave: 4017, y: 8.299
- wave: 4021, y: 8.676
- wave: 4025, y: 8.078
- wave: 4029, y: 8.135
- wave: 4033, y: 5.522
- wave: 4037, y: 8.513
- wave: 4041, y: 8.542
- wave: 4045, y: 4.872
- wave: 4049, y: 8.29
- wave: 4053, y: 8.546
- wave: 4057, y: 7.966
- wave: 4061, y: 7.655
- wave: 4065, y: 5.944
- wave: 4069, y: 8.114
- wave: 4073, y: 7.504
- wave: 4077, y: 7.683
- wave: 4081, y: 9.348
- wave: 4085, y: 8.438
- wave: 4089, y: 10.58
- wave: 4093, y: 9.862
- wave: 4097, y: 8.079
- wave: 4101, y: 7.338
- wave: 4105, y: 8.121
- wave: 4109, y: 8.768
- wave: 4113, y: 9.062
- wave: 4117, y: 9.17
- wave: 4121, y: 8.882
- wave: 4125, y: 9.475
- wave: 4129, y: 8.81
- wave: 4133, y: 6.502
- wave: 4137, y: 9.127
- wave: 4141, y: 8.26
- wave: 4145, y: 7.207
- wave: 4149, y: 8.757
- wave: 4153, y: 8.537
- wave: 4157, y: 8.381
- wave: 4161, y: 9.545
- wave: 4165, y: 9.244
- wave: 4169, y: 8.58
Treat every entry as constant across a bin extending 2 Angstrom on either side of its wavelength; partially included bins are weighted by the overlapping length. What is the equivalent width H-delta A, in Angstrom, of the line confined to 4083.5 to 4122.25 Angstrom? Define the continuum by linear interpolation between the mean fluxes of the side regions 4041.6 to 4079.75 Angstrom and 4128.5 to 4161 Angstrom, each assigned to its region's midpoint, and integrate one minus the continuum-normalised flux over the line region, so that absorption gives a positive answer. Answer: -4.8 Angstrom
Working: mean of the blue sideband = 7.48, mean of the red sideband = 8.25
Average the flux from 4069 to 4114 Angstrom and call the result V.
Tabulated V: 8.58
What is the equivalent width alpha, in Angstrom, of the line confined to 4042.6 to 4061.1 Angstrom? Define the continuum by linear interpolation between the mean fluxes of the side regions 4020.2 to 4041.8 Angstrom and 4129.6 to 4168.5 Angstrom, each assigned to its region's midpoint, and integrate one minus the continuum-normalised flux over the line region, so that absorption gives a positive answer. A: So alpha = 1.1 Angstrom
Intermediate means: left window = 7.83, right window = 8.42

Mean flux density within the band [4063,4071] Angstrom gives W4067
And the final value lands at 7.03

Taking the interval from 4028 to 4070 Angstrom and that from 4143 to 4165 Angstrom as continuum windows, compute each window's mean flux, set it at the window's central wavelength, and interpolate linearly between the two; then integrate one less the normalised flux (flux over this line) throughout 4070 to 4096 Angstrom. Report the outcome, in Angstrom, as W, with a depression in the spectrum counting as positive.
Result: -3.5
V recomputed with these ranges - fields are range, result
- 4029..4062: 7.52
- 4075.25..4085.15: 8.52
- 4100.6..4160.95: 8.49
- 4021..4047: 7.38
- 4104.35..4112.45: 8.61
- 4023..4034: 7.4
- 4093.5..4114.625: 8.37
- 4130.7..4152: 8.01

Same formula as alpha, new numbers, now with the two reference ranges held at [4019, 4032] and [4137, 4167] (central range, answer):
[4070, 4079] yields 0.7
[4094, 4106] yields 0.6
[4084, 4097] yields -1.8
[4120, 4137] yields 0.1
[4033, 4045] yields 1.1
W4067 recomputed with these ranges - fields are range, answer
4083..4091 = 9.51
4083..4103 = 8.86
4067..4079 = 7.77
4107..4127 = 9.07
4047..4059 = 8.27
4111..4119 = 9.12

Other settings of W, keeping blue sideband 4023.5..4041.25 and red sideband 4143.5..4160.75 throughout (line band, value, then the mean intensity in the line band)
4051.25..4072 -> 0.6 Angstrom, 7.63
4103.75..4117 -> -1.0 Angstrom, 8.76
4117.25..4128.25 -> -1.2 Angstrom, 9.14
